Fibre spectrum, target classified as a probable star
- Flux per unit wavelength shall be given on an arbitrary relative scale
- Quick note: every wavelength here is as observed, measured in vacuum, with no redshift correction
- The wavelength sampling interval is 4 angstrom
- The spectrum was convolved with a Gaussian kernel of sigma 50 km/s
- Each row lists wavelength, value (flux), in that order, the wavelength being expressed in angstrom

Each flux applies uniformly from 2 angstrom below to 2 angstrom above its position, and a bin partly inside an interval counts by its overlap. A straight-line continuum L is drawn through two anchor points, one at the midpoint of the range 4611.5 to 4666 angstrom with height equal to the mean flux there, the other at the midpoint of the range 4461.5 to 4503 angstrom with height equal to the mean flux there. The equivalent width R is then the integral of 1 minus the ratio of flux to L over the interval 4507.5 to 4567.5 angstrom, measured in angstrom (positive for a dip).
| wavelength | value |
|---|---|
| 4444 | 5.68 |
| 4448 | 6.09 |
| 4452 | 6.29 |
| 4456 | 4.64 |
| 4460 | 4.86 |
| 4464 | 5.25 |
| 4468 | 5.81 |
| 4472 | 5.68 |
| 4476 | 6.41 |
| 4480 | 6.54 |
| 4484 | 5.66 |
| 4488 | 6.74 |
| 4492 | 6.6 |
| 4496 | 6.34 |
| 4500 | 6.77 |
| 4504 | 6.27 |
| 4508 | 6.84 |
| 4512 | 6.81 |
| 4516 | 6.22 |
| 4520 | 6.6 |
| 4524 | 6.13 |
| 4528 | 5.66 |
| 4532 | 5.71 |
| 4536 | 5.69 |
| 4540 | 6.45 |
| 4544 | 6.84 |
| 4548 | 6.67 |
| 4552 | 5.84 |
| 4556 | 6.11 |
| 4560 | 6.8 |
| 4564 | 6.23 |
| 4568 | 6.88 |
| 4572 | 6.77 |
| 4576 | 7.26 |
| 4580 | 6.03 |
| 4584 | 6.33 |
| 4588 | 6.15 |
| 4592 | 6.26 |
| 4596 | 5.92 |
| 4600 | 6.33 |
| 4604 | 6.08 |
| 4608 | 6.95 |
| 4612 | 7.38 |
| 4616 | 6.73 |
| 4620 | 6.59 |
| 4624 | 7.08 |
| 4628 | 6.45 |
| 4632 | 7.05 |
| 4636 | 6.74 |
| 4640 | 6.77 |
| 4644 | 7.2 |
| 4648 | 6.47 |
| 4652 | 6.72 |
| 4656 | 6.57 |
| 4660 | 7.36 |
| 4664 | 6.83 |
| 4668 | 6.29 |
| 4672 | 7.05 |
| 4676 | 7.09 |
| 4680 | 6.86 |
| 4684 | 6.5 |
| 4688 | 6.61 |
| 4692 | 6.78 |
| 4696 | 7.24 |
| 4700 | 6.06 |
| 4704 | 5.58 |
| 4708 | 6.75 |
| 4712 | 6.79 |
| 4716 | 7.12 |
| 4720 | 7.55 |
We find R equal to 0.9 angstrom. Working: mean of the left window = 6.17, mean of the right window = 6.84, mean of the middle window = 6.31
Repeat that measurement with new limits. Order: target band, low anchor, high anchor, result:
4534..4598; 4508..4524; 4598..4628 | 2.27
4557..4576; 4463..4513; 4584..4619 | -0.85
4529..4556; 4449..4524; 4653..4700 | 0.66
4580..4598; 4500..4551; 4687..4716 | 0.76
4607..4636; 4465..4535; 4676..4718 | -1.68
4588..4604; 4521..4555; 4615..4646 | 1.01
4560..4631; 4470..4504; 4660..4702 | 0.07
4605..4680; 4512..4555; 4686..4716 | -4.53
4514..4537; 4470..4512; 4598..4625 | 1.70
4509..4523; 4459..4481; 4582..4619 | -1.22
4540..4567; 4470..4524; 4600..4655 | 0.53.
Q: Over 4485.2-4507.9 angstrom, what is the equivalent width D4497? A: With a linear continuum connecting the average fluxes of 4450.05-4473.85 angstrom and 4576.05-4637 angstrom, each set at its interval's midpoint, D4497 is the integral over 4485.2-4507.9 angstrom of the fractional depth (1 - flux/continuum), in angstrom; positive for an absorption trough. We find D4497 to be -3.4 angstrom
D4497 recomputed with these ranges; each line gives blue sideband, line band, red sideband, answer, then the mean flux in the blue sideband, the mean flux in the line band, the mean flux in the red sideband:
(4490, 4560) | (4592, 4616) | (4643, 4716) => 0.0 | 6.34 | 6.53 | 6.71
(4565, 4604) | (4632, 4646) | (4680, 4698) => -0.7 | 6.41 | 6.92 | 6.79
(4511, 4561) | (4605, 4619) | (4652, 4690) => -0.8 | 6.25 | 6.92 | 6.79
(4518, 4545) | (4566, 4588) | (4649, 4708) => -1.1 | 6.13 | 6.61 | 6.68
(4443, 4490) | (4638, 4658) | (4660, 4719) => -0.6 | 5.81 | 6.75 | 6.72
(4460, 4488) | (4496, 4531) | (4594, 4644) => -1.7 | 5.88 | 6.39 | 6.69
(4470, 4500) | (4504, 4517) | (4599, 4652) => -0.4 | 6.31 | 6.6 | 6.76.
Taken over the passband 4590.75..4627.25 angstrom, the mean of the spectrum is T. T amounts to 6.59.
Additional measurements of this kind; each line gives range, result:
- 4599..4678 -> 6.79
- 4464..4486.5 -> 5.97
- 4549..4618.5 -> 6.48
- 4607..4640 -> 6.86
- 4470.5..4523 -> 6.42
